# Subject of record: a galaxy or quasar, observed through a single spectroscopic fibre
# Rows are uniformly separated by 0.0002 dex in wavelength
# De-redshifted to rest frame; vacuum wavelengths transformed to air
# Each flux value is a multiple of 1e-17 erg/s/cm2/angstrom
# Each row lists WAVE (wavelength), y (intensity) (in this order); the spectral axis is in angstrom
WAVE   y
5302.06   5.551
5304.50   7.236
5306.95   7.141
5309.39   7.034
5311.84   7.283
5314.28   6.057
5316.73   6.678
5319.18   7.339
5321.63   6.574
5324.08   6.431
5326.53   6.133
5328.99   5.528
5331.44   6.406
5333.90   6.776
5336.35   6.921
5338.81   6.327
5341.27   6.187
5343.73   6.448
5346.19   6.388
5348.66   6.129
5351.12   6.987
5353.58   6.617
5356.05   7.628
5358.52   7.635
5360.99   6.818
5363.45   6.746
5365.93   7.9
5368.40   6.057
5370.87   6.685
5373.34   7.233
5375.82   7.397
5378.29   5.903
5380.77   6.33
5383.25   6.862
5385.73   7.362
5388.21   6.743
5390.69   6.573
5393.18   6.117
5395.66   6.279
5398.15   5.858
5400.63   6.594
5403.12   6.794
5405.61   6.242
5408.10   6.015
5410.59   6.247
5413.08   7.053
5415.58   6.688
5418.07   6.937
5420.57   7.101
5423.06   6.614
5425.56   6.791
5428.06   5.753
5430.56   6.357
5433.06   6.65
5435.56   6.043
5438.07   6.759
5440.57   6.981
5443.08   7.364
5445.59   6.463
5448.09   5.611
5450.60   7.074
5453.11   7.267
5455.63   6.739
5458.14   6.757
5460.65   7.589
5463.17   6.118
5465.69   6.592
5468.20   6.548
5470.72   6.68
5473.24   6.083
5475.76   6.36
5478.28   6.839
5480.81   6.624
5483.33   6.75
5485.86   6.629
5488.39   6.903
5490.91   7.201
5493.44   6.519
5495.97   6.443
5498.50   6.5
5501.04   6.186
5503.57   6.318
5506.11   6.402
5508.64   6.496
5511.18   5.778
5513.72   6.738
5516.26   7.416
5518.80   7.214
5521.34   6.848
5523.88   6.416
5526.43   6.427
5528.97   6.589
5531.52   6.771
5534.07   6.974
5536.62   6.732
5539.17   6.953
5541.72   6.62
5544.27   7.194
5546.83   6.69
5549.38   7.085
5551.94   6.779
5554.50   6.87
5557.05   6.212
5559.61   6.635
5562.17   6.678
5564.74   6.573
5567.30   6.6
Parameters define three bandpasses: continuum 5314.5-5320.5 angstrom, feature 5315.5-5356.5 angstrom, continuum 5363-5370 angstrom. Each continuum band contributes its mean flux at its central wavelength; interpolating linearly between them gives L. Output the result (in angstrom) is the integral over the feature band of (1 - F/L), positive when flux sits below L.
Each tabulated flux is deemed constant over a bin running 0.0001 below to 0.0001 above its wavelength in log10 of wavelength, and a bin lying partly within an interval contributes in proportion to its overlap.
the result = 1.9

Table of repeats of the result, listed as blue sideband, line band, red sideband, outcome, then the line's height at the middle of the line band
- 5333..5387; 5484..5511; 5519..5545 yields 0.9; 6.77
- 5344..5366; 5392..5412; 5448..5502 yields 1.6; 6.81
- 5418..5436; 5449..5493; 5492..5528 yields -1.3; 6.54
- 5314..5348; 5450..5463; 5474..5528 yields -0.9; 6.57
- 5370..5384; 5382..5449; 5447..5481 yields 1.4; 6.69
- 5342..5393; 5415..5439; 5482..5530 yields 0.6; 6.72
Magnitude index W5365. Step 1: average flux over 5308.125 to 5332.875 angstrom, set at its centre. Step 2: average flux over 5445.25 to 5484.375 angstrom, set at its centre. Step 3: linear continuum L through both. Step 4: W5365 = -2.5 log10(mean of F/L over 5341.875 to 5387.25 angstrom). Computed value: -0.04 mag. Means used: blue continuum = 6.55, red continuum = 6.64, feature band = 6.83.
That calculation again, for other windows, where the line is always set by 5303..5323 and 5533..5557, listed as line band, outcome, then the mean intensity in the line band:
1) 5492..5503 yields 0.07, 6.42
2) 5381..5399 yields 0.05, 6.54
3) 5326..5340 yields 0.09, 6.36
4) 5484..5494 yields 0.00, 6.83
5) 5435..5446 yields 0.01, 6.78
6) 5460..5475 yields 0.05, 6.55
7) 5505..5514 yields 0.09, 6.31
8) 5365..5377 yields -0.02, 7.03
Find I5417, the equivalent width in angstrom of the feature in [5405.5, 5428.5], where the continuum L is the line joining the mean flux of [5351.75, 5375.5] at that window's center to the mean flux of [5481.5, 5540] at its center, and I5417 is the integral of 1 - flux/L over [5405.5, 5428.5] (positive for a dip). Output 1.06 angstrom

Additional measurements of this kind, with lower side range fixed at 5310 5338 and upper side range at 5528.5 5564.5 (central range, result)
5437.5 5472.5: -0.3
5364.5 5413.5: 0.1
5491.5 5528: 0.9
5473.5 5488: 0.2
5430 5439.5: 0.3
